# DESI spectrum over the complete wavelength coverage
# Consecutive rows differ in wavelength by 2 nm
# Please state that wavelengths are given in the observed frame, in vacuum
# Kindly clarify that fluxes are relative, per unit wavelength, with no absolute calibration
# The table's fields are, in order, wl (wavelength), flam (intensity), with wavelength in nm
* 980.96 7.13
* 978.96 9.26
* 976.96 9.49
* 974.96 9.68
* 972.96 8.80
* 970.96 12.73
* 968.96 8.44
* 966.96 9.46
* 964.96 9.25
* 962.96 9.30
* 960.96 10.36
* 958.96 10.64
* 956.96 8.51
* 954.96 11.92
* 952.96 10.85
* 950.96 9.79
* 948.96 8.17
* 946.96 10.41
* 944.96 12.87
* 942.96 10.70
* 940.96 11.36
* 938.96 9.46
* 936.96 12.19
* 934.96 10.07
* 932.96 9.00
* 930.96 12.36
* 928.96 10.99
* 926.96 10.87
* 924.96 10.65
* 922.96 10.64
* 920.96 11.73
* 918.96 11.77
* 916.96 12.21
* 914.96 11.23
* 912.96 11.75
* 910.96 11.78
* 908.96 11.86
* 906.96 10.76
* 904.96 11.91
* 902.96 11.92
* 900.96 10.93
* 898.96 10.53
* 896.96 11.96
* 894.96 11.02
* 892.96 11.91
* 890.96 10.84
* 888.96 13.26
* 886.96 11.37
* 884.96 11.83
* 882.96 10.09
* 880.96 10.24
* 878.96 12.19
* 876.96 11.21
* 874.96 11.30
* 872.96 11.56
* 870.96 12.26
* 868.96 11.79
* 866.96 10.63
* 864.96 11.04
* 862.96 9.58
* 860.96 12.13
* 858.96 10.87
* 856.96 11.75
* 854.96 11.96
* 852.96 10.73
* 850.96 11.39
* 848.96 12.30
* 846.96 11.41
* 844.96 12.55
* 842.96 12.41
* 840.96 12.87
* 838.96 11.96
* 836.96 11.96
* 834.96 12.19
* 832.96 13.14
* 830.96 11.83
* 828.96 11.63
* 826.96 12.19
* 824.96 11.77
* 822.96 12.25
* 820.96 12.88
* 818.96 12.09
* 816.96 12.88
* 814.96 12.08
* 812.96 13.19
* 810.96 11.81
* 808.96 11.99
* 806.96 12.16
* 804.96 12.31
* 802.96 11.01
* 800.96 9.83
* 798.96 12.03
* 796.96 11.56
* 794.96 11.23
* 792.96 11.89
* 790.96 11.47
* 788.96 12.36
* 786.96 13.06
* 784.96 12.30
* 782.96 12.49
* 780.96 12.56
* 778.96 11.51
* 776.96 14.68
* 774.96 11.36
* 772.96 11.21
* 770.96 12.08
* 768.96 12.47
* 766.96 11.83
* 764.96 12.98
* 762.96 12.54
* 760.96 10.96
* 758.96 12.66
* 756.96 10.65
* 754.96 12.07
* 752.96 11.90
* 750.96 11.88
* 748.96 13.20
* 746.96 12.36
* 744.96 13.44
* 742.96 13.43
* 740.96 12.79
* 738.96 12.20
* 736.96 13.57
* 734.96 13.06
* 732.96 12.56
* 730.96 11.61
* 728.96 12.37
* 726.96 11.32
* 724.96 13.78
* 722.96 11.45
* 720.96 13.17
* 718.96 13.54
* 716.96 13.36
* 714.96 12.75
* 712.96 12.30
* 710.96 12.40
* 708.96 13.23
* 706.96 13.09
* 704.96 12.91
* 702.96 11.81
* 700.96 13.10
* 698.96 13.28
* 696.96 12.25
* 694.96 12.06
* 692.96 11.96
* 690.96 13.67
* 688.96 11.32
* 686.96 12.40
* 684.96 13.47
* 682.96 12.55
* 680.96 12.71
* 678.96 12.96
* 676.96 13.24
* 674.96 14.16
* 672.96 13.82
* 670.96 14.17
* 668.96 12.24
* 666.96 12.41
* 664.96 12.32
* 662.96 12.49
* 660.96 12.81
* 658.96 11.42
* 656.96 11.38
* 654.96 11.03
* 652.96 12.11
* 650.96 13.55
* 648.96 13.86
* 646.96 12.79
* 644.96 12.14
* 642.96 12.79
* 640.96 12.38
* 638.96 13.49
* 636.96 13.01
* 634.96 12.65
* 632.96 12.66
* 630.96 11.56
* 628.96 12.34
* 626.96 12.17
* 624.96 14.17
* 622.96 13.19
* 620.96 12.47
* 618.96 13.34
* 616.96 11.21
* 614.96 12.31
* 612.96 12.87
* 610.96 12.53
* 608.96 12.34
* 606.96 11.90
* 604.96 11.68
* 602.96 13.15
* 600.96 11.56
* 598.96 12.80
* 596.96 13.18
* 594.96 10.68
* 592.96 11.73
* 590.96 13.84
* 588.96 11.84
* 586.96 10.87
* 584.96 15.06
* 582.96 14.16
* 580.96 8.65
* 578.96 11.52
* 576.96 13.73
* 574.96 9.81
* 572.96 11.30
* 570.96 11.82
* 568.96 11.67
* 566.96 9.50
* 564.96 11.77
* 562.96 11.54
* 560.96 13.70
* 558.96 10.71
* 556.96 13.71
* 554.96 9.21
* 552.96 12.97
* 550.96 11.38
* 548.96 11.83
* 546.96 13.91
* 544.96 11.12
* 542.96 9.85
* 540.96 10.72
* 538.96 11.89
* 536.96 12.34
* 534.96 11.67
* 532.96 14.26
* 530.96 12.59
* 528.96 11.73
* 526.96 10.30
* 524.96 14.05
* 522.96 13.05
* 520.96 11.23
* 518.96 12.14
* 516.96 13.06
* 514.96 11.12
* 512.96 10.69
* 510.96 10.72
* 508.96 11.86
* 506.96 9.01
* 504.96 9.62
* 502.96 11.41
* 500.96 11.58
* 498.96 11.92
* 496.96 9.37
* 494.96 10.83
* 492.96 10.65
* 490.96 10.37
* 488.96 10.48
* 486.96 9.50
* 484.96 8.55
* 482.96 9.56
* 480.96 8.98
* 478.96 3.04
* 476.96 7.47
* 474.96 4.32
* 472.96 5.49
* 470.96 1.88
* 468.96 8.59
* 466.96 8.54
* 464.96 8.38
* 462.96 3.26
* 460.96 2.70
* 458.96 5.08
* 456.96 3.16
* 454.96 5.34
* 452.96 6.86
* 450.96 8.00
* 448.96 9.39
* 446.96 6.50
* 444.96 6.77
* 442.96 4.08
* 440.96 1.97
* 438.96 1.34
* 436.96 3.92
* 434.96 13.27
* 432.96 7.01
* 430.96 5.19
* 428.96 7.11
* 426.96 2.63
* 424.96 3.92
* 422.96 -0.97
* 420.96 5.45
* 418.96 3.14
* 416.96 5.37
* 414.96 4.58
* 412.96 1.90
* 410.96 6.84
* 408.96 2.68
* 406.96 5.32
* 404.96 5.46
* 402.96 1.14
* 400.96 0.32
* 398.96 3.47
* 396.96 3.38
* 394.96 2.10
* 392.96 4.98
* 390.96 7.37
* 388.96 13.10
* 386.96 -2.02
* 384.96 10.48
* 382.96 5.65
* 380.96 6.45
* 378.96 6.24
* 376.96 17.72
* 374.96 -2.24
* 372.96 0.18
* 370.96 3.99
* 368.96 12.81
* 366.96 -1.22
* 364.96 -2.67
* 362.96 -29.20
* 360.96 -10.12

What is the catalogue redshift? 0.113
